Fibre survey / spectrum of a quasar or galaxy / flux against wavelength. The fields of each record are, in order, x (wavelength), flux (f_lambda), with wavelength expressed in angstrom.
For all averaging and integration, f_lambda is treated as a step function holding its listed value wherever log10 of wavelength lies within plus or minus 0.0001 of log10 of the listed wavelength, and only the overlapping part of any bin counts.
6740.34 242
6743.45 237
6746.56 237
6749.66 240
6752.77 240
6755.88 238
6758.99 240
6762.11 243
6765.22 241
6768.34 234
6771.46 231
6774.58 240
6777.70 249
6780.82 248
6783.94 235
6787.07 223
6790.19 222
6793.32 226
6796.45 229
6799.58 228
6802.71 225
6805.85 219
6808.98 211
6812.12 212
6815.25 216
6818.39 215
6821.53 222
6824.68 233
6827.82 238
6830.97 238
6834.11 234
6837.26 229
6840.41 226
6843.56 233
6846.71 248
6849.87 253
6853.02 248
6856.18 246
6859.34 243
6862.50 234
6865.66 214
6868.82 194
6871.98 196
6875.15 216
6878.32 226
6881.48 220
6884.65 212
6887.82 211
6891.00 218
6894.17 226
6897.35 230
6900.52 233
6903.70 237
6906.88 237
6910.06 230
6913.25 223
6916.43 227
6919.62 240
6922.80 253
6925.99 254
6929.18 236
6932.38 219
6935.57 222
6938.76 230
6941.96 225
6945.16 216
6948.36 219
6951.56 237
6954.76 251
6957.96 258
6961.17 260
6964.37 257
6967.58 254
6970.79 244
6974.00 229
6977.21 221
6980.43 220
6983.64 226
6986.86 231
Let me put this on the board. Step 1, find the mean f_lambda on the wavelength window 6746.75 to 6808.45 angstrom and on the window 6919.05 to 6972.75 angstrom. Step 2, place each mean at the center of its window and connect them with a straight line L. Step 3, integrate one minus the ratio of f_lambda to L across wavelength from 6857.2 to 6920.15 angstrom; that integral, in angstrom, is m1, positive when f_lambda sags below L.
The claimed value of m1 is 3.8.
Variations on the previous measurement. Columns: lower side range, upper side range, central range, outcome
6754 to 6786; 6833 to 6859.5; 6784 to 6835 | 3.22 angstrom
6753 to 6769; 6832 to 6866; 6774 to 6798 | 0.53 angstrom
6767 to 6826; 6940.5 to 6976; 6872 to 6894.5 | 1.73 angstrom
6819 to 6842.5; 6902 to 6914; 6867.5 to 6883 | 1.40 angstrom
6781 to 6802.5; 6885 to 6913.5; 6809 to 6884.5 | 0.21 angstrom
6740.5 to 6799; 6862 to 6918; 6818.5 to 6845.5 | -0.30 angstrom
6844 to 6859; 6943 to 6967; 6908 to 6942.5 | 1.56 angstrom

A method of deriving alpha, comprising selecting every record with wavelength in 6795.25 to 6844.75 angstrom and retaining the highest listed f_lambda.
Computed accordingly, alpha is 238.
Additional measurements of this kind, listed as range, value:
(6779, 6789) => 248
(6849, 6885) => 253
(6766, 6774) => 234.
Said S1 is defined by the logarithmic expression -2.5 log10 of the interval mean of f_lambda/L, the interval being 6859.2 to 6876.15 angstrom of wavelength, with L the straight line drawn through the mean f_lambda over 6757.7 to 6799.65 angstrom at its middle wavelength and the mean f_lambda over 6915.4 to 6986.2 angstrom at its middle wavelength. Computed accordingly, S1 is 0.11 mag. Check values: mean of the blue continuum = 235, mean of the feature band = 214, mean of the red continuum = 236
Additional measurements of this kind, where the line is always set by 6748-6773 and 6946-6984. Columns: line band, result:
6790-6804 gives 0.06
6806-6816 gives 0.12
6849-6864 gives -0.02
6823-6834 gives 0.01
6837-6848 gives 0.02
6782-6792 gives 0.05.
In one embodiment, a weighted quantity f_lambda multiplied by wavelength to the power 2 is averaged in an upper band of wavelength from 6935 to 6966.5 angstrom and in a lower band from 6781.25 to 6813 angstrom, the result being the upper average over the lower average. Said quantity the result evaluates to 1.1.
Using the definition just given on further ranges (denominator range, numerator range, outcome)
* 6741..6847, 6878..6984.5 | 1.05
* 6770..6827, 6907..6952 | 1.06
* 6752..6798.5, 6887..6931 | 1.03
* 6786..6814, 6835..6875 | 1.05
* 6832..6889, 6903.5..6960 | 1.05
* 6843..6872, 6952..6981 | 1.08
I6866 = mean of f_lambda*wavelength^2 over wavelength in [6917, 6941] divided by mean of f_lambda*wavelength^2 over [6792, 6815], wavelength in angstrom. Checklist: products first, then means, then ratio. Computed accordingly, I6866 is 1.1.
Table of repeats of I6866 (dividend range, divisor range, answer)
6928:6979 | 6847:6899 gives 1.08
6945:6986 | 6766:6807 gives 1.08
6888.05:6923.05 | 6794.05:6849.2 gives 1.04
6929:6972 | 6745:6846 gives 1.08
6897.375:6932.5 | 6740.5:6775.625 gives 1.04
